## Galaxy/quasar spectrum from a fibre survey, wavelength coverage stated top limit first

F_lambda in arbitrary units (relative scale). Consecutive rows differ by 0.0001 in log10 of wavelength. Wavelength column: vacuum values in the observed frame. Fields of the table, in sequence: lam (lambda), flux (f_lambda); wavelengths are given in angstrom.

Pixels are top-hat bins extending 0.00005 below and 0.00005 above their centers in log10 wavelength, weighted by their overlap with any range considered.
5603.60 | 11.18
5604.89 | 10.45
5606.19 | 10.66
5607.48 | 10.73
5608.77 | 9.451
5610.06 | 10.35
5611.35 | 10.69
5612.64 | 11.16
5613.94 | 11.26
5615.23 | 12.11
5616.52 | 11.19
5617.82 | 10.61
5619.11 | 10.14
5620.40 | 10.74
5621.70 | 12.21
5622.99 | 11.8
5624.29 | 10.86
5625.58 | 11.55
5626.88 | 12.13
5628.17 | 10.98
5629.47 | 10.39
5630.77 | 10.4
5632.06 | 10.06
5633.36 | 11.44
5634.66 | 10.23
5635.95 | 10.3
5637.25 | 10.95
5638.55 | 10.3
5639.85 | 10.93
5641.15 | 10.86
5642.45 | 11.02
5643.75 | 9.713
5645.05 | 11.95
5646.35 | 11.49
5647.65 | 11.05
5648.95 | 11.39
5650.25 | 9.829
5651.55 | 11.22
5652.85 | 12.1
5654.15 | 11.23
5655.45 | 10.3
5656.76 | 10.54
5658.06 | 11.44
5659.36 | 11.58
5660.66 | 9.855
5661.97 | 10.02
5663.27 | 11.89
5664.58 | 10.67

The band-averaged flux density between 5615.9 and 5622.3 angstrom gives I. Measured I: 11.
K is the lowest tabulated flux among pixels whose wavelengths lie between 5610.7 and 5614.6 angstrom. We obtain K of 10.69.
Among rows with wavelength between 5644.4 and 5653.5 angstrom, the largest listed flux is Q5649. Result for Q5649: 12.1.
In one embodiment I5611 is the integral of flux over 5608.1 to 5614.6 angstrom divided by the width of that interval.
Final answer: 10.6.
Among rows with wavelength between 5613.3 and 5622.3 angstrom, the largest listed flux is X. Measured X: 12.21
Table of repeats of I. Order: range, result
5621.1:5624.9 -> 11.6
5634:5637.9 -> 10.5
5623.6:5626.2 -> 11.2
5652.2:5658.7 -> 11.1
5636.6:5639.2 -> 10.6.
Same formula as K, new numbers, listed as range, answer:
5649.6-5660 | 9.829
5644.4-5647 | 11.49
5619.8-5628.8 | 10.74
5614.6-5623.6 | 10.14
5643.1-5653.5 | 9.713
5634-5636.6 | 10.23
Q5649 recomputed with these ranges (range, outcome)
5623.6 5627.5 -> 12.13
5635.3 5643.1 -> 11.02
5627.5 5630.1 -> 10.98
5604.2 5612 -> 10.73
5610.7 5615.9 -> 12.11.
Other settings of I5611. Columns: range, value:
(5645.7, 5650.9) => 10.9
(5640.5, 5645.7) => 10.9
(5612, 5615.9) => 11.5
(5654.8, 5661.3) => 10.7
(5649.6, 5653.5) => 11.1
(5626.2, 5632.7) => 10.8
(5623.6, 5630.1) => 11.2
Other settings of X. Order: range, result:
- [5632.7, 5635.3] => 11.44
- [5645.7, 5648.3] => 11.49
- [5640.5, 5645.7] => 11.95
